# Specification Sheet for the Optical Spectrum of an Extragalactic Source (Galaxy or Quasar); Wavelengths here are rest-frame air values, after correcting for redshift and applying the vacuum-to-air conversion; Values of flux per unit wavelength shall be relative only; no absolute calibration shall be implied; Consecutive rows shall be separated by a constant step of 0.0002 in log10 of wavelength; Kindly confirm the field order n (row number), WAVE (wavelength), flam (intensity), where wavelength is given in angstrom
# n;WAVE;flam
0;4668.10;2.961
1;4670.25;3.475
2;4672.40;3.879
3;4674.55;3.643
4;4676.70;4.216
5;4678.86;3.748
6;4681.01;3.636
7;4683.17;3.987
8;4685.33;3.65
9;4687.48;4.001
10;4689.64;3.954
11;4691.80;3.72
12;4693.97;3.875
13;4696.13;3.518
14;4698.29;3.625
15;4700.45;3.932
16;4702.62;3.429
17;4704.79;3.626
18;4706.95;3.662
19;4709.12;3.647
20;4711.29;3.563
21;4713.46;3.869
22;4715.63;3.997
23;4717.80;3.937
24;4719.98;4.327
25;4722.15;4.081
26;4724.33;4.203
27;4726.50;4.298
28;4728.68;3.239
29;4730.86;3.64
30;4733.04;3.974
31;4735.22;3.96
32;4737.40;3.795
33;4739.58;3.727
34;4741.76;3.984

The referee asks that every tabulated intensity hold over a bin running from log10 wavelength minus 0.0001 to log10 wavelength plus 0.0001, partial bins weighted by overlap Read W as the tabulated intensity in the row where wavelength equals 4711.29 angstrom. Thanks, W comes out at 3.563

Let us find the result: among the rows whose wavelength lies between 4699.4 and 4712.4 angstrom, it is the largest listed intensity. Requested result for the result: 3.932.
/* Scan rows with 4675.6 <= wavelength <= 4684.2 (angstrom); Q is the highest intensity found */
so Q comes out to 4.216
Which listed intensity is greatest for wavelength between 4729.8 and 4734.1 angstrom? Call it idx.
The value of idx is 3.974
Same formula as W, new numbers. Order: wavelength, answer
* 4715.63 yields 3.997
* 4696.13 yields 3.518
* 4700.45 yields 3.932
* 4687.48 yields 4.001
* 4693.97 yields 3.875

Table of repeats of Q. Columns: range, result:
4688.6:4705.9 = 3.954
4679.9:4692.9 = 4.001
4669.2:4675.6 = 3.879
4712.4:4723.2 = 4.327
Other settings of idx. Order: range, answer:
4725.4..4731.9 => 4.298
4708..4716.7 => 3.997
